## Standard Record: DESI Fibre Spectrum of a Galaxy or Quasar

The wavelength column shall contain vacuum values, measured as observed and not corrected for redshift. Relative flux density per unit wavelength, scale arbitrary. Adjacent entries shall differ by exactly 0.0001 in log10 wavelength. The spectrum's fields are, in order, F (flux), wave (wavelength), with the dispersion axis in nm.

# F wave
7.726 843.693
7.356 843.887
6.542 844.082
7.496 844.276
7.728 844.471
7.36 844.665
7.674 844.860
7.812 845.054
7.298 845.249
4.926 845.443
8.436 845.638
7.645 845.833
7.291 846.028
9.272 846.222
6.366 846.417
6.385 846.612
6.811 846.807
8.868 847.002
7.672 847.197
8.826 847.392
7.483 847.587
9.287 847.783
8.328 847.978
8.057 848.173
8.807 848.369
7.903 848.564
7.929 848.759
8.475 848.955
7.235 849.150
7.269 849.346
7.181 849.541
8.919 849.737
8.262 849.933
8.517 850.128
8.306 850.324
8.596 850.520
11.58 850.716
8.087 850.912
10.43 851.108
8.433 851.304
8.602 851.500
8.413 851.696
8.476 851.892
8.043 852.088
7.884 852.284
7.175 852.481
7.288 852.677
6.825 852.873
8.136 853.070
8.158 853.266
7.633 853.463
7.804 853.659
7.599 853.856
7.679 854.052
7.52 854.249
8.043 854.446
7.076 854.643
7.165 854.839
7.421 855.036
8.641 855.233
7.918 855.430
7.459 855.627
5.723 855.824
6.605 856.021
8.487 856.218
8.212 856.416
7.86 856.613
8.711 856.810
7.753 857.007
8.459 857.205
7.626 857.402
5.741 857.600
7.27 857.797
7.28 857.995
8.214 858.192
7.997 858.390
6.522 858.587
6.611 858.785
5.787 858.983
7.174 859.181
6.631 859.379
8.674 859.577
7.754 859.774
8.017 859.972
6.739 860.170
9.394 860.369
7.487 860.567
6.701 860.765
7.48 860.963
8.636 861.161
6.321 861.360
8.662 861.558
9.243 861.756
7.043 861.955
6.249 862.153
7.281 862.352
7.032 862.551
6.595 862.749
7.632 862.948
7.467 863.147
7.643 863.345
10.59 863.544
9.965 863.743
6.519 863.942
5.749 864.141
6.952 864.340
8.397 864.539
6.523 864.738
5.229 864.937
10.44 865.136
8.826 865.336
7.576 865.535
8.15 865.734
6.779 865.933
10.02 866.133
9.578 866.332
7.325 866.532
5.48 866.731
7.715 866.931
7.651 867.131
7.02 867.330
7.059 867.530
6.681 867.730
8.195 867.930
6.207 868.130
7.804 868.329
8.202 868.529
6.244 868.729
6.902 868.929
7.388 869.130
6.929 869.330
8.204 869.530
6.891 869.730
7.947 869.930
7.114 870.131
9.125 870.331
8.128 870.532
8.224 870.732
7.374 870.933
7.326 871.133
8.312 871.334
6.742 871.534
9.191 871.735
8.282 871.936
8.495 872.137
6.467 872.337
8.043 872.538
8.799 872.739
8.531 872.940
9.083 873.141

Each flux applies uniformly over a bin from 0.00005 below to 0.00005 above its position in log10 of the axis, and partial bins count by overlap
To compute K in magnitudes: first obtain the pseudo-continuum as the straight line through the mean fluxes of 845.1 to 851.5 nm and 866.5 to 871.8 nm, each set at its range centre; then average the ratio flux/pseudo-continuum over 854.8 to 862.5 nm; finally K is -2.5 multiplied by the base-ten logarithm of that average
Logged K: 0.04 mag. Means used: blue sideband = 8.1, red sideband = 7.45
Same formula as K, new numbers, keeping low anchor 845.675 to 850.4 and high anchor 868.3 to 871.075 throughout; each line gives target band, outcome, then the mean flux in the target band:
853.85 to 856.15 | 0.06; 7.41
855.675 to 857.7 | 0.04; 7.52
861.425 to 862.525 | 0.02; 7.61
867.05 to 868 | 0.05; 7.29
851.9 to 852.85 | 0.04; 7.62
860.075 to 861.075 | 0.02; 7.58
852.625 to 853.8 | 0.03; 7.65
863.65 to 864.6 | 0.03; 7.46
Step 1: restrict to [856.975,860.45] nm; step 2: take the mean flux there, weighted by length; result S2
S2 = 7.41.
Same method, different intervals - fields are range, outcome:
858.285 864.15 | 7.55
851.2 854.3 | 7.87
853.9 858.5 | 7.6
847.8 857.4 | 8.03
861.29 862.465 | 7.49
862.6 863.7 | 8.05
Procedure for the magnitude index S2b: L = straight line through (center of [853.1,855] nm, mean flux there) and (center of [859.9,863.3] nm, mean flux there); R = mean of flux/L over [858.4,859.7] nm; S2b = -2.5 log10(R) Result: 0.09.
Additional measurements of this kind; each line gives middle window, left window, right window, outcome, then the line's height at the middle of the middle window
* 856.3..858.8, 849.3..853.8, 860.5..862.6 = 0.028 mag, 7.79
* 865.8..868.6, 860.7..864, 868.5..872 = 0.021 mag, 7.7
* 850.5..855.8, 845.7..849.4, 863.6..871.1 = -0.030 mag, 7.82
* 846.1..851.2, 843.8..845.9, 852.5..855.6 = -0.113 mag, 7.44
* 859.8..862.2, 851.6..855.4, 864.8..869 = -0.007 mag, 7.64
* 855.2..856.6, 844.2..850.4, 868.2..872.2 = 0.033 mag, 7.78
